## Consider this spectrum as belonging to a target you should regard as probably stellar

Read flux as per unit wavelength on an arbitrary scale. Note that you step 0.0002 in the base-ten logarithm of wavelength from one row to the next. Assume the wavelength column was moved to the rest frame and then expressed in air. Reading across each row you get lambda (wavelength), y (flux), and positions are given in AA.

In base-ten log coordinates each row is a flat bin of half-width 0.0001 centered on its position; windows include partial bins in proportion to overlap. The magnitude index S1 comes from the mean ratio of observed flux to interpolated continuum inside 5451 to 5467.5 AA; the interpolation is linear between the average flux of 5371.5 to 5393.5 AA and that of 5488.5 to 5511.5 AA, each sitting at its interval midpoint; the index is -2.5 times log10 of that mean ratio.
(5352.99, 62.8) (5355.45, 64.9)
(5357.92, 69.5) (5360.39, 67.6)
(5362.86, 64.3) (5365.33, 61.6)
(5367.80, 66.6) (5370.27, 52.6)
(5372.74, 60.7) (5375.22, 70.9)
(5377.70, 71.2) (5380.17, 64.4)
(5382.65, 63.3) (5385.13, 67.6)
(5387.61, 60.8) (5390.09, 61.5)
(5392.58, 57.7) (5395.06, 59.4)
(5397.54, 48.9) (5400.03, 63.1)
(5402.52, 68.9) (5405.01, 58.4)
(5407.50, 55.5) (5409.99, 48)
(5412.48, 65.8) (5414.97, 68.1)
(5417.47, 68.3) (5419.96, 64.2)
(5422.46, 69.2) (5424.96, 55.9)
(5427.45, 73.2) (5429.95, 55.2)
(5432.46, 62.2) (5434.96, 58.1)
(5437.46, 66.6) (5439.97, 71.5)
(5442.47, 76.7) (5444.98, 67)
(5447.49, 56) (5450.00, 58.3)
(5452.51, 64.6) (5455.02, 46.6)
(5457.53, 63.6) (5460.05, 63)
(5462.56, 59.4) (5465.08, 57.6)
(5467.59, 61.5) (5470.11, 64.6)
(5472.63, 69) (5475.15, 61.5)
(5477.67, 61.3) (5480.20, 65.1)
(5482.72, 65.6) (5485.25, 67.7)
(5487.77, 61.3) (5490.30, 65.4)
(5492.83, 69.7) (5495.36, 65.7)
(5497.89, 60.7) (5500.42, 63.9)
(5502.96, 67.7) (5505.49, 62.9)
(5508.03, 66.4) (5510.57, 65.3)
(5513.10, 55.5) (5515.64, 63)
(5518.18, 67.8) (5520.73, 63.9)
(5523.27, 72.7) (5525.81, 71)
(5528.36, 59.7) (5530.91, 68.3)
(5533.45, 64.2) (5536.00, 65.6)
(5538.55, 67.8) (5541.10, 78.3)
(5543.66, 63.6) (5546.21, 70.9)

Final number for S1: 0.10 mag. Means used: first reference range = 64.3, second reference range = 65.2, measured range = 59.3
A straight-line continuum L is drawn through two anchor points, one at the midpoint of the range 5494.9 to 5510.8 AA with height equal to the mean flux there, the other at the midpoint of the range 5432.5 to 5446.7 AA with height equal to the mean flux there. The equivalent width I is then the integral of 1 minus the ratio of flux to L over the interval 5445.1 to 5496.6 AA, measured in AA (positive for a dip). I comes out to 2.6 AA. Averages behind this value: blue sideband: 67.1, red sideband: 64.5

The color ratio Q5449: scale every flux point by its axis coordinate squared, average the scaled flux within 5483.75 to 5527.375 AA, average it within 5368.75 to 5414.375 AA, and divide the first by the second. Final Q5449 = 1.11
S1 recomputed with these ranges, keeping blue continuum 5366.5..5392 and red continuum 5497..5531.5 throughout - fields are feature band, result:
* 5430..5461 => 0.03 mag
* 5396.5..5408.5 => 0.08 mag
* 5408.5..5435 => 0.02 mag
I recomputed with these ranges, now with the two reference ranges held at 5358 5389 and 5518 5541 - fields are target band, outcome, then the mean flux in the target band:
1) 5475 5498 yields 0.6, 64.7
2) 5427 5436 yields 0.6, 61.2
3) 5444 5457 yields 1.4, 58.6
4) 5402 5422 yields 0.9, 62.2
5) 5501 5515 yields 0.7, 63.5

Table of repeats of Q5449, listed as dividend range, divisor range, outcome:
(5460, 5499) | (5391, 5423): 1.07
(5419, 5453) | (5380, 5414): 1.08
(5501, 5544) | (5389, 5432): 1.12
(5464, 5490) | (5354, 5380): 1.02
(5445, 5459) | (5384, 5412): 1.01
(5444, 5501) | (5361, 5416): 1.04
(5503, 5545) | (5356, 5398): 1.10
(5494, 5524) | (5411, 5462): 1.04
